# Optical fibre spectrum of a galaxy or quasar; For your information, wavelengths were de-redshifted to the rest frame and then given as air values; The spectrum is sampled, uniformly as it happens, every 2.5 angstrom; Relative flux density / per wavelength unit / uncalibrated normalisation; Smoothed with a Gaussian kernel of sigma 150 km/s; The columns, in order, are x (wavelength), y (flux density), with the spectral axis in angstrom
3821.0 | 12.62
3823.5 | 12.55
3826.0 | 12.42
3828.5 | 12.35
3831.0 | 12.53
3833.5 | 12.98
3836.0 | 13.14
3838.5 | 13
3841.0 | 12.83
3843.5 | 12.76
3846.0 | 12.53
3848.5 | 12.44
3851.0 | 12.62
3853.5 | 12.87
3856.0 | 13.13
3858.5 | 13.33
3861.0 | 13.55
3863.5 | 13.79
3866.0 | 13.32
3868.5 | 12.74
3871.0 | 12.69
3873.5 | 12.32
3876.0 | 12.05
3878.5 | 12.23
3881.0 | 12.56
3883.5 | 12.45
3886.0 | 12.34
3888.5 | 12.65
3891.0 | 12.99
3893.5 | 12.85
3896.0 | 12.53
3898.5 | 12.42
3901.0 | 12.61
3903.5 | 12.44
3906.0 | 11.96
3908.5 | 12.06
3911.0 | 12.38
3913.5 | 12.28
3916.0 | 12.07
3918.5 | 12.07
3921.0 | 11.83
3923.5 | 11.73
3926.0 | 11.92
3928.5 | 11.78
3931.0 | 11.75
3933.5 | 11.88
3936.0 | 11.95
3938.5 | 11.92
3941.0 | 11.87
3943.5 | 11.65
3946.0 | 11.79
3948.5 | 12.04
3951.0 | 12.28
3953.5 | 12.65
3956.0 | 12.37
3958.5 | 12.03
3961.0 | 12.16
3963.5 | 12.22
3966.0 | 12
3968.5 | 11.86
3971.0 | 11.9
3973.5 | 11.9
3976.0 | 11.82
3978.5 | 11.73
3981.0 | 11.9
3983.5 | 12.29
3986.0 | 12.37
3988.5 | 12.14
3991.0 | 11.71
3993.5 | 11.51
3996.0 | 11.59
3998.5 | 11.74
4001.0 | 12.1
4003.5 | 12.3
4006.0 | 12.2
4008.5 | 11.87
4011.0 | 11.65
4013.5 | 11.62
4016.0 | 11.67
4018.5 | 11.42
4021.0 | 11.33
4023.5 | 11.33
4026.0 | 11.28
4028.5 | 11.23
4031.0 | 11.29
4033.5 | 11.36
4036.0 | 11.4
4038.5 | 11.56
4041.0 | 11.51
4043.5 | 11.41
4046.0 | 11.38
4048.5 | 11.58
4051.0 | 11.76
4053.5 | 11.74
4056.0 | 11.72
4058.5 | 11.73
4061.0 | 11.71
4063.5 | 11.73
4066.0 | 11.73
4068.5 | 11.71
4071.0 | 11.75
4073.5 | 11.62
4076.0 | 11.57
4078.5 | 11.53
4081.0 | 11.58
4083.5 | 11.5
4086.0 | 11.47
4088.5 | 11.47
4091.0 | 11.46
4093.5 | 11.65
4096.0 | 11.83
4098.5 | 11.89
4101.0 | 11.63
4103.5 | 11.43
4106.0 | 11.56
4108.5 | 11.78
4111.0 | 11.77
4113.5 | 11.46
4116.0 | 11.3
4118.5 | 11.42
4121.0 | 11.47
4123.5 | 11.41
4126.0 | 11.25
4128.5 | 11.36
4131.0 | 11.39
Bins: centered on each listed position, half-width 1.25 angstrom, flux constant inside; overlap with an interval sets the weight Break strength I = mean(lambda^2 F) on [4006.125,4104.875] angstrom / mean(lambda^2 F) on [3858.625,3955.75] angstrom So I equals 1.0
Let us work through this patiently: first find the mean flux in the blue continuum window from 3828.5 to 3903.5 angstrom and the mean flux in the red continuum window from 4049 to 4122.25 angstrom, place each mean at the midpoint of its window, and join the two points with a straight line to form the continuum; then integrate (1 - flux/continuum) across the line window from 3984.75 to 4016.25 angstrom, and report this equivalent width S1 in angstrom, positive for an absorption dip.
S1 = 0.44 angstrom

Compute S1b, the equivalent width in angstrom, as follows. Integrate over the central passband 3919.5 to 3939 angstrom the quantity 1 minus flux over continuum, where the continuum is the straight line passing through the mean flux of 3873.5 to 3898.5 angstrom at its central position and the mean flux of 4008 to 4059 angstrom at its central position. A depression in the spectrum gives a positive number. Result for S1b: 0.58 angstrom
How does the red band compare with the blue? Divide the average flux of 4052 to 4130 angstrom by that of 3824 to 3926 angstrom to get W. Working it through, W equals 0.92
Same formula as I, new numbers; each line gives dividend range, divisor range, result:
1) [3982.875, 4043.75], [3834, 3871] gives 0.97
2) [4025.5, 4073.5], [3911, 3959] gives 1.02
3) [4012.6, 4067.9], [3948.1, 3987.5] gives 0.99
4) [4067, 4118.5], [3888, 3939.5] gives 1.04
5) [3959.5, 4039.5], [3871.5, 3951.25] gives 1.01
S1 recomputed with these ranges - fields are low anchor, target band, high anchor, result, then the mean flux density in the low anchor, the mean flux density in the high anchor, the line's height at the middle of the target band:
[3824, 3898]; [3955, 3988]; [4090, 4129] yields 0.47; 12.8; 11.5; 12.2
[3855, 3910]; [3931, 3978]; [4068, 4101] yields 1.13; 12.7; 11.6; 12.3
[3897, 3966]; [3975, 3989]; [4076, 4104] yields -0.14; 12.1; 11.6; 11.9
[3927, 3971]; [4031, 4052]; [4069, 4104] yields 0.46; 12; 11.6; 11.7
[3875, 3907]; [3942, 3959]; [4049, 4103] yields 0.13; 12.5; 11.7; 12.2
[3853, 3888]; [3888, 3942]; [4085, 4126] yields 1.71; 12.8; 11.6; 12.6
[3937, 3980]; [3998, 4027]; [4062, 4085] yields 0.30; 12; 11.6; 11.8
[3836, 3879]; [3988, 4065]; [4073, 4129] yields 2.04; 12.9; 11.5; 11.9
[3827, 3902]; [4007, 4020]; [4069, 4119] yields 0.38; 12.8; 11.6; 12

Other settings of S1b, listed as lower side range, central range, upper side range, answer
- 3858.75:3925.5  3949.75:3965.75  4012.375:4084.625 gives -0.2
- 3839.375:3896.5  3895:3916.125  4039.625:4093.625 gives 0.4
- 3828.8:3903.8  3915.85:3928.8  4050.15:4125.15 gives 0.6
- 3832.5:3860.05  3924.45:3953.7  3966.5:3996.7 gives 0.7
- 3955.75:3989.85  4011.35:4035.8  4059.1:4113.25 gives 0.9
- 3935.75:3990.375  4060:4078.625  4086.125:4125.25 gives 0.0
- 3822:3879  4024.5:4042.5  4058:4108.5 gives 0.8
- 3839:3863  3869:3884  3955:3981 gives 0.4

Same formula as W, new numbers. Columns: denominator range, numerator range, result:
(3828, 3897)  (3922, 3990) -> 0.94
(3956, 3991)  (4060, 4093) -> 0.96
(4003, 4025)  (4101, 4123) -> 0.99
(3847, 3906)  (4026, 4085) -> 0.91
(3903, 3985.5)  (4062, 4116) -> 0.97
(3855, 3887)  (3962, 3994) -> 0.93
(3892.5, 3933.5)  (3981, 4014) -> 0.98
